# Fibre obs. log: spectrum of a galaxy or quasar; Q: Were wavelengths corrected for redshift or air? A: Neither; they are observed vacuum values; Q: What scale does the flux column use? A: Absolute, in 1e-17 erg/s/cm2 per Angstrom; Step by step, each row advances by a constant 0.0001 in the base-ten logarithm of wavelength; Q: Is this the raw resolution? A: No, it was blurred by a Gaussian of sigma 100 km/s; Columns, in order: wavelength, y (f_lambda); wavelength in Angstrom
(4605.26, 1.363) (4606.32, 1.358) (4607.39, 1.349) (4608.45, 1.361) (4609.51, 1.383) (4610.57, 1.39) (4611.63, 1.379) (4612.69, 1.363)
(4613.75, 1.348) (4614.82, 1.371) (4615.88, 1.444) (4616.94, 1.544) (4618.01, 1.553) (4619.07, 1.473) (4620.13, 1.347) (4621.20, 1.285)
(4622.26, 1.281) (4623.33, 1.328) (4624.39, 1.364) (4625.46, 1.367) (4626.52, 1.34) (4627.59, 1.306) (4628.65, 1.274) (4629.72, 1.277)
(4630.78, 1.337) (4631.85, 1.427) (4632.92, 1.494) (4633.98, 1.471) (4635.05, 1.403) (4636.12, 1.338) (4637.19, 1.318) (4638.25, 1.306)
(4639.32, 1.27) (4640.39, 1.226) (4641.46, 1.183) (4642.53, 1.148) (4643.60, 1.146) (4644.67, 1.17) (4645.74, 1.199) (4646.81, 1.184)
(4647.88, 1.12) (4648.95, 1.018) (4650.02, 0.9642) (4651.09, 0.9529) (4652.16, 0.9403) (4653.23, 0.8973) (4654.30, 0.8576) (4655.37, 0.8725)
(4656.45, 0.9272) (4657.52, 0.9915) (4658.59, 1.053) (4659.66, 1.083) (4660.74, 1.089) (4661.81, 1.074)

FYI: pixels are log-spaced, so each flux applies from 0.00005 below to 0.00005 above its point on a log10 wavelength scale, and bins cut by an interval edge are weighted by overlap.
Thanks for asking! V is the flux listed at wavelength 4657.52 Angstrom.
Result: 0.9915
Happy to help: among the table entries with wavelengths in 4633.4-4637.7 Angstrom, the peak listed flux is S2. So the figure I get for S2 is 1.471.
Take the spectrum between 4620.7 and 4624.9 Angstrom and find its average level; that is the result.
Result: 1.32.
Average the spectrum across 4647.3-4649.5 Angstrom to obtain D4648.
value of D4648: 1.07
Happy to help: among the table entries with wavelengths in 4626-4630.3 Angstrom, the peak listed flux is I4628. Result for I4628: 1.34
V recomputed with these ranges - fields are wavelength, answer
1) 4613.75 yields 1.348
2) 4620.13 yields 1.347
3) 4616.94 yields 1.544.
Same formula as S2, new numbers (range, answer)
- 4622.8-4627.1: 1.367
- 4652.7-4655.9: 0.8973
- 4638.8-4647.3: 1.27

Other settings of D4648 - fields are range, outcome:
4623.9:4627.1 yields 1.35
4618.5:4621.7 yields 1.37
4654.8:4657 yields 0.898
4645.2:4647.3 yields 1.19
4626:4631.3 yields 1.31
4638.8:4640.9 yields 1.25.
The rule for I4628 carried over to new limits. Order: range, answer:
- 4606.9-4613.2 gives 1.39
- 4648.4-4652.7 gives 1.018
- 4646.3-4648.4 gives 1.184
